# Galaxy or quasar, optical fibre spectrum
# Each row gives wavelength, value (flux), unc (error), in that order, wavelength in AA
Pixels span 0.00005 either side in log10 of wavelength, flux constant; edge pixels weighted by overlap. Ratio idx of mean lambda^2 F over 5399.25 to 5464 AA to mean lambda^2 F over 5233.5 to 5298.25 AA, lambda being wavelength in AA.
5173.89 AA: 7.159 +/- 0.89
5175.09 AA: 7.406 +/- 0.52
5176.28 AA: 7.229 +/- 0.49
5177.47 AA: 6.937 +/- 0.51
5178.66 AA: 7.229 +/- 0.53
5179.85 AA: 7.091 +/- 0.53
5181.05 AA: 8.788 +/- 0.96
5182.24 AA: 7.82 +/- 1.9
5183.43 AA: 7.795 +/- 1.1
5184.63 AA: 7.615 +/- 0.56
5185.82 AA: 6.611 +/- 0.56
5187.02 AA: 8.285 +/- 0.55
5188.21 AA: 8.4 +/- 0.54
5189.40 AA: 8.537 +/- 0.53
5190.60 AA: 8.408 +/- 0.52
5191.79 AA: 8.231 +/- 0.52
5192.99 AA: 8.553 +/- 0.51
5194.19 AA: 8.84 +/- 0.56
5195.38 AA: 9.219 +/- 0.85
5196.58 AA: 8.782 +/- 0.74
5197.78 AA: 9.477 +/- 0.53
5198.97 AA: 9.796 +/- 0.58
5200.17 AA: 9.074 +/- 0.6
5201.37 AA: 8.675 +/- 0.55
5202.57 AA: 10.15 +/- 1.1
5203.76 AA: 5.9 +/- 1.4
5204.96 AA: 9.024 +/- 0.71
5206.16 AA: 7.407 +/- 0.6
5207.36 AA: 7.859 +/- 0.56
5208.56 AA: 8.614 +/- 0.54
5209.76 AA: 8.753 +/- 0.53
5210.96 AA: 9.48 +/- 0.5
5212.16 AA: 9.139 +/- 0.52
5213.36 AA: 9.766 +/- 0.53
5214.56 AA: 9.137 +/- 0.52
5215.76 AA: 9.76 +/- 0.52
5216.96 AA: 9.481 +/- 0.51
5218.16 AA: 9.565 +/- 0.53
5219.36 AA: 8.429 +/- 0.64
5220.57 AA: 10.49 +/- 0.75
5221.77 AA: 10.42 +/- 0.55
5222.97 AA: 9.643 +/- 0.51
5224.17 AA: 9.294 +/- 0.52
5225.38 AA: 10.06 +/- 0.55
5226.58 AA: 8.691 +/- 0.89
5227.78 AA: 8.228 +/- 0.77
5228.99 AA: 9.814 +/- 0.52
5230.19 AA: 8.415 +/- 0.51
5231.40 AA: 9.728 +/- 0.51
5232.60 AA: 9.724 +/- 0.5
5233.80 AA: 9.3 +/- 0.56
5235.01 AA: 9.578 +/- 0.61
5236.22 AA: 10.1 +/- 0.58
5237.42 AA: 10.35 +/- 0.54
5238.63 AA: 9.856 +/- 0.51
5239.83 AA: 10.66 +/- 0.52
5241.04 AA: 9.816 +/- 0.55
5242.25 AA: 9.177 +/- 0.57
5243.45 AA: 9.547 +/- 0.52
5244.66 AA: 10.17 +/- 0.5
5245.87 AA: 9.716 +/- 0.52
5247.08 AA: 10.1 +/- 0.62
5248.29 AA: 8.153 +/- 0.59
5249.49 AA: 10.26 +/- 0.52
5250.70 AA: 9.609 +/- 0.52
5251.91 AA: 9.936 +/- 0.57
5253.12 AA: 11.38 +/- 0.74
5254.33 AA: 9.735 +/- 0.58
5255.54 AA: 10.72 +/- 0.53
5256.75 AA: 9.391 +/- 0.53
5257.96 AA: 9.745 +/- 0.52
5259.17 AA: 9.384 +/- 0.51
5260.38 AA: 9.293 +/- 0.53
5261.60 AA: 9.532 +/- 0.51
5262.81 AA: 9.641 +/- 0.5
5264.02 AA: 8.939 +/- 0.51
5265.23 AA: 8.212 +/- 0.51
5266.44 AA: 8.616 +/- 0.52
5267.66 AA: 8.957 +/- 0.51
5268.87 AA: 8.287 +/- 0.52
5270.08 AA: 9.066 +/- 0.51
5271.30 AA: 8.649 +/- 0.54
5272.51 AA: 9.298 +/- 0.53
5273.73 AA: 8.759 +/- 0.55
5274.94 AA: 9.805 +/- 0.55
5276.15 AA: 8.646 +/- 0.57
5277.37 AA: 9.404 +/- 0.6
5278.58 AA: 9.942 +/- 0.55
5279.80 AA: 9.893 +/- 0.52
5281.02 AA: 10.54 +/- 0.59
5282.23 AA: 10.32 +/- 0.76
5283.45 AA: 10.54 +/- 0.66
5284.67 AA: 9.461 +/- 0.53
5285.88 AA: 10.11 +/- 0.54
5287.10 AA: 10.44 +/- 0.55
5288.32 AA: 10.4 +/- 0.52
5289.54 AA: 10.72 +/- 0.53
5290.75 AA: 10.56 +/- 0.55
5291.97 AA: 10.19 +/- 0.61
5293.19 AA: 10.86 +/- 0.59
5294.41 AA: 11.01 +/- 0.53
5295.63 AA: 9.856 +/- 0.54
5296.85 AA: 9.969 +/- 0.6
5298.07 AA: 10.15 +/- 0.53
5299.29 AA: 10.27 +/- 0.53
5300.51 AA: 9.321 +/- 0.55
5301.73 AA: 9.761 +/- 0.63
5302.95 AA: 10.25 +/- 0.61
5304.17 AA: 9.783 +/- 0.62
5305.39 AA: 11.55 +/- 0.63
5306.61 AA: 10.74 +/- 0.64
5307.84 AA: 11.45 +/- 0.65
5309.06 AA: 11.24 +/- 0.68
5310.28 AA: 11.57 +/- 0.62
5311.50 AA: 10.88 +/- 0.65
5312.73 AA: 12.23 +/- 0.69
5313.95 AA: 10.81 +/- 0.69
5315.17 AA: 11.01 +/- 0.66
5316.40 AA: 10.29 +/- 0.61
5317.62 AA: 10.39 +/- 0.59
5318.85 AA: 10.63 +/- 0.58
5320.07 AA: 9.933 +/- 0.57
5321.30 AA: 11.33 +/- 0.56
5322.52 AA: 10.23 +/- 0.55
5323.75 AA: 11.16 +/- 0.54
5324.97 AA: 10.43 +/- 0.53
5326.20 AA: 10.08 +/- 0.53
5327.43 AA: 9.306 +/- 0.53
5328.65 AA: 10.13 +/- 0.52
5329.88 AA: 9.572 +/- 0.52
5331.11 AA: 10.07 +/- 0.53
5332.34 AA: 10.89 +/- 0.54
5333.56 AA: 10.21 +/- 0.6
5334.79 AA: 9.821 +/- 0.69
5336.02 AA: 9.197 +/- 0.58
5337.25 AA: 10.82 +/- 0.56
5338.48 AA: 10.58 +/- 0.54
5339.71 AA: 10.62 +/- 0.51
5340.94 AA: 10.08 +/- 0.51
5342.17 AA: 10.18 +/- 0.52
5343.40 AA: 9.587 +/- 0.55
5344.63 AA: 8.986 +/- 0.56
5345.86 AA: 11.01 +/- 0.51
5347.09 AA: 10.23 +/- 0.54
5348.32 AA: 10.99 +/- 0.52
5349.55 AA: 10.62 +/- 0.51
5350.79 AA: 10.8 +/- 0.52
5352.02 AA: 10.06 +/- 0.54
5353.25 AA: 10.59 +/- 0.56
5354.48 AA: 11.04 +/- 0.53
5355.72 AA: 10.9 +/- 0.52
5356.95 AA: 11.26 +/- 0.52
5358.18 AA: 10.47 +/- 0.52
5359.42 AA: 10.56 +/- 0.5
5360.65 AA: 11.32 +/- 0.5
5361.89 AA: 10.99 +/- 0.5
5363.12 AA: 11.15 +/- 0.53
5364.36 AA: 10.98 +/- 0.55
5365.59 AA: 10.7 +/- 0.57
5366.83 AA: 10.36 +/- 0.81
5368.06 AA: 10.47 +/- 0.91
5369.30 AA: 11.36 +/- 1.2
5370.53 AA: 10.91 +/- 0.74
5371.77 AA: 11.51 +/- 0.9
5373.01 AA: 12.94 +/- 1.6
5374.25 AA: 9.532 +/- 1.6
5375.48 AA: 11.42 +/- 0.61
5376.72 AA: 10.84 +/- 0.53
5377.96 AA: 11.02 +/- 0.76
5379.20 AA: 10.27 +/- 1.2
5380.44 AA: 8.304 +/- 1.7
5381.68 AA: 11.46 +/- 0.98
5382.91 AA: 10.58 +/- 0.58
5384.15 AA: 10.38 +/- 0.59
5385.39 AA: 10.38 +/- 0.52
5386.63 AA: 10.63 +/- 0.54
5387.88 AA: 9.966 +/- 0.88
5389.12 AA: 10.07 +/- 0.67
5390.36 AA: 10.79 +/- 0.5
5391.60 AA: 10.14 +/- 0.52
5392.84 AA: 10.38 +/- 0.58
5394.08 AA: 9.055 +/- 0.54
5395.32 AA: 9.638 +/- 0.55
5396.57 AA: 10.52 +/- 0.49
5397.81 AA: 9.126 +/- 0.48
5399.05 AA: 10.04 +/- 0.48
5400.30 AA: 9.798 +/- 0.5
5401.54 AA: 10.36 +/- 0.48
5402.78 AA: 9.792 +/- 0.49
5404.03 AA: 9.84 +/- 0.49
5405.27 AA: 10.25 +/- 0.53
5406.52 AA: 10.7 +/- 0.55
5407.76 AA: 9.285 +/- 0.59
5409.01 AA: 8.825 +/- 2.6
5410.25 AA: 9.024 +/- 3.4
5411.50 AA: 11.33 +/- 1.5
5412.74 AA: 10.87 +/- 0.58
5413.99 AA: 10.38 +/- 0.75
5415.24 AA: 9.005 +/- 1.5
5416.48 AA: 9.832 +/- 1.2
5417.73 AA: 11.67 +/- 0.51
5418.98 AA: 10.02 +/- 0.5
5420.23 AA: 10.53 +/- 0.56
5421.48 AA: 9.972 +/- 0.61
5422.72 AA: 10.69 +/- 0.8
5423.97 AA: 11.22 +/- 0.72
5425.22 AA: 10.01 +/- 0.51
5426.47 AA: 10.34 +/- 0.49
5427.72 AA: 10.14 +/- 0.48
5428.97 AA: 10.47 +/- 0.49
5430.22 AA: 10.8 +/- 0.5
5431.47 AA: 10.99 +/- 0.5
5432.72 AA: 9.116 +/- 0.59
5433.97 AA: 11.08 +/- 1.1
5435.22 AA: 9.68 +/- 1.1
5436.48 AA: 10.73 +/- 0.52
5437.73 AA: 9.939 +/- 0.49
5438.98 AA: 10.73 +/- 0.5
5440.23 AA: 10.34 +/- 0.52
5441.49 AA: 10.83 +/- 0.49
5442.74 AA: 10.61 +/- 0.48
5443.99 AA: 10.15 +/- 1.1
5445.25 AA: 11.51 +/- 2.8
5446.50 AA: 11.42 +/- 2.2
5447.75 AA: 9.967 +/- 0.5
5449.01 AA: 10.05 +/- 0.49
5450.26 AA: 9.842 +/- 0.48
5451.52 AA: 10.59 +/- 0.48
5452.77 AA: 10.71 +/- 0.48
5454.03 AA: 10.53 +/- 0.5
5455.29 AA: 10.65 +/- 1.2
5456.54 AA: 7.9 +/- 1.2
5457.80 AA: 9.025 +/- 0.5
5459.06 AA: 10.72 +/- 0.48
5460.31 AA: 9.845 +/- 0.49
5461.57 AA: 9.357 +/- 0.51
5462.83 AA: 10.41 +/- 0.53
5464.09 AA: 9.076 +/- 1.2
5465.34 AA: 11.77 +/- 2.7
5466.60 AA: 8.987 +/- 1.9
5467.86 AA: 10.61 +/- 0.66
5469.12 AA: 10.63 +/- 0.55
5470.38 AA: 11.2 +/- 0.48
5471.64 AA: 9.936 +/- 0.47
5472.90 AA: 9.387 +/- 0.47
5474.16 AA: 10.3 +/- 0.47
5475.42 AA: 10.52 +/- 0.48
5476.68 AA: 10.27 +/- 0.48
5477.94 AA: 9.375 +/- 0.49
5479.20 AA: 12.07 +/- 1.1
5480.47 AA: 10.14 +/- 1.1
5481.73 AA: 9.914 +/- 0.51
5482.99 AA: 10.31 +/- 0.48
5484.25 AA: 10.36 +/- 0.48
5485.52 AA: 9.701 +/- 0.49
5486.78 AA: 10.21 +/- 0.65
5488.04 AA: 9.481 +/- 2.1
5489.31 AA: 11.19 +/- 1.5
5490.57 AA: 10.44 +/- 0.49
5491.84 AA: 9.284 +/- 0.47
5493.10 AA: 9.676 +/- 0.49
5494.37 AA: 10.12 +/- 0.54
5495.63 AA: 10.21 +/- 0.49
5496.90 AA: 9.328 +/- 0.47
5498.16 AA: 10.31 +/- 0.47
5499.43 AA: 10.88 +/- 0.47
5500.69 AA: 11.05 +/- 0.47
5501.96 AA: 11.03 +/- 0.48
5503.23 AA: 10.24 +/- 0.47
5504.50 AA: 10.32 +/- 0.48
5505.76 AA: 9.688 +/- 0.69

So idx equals 1.1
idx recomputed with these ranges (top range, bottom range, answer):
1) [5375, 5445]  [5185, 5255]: 1.19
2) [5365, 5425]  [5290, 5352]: 1.02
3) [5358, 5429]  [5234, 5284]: 1.14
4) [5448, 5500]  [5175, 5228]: 1.30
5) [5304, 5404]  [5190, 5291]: 1.17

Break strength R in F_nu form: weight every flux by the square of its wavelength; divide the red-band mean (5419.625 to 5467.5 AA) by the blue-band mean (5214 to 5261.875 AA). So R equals 1.1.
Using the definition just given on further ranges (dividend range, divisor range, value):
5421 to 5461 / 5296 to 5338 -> 1.04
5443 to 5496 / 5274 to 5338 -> 1.05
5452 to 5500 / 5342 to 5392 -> 0.99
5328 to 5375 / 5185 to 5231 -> 1.25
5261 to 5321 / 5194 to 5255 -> 1.10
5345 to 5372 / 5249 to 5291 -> 1.16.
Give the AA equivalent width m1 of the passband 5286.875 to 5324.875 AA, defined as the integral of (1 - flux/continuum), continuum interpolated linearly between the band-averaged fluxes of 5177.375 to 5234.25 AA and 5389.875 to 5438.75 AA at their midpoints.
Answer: -4.70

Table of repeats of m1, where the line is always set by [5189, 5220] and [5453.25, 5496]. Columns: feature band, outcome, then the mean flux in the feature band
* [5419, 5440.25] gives -1.1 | 10.4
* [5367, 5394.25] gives -2.6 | 10.6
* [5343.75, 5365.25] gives -2.6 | 10.7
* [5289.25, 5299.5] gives -1.2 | 10.4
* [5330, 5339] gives -0.7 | 10.2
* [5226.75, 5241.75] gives -1.0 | 9.6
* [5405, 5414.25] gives -0.2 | 10.1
